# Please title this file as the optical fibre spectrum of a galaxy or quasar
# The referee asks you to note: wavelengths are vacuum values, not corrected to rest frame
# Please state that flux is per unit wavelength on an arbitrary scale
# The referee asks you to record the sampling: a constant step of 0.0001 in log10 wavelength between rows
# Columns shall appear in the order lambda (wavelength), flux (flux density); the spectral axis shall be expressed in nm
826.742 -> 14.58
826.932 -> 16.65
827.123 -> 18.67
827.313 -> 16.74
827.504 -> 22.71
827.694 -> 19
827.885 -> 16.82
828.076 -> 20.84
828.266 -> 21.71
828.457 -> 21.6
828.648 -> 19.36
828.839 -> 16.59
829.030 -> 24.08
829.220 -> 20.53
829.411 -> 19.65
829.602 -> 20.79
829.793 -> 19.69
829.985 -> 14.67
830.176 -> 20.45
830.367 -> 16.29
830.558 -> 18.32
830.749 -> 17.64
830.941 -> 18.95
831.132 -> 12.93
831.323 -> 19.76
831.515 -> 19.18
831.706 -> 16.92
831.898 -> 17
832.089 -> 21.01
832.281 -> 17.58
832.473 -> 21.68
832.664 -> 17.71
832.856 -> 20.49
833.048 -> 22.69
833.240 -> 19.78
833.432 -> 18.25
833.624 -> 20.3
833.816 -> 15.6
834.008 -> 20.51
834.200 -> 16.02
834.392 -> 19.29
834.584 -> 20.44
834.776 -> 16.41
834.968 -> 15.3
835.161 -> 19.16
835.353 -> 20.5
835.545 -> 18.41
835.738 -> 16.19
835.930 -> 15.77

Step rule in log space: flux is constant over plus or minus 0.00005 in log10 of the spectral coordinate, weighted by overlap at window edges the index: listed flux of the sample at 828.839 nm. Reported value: 16.59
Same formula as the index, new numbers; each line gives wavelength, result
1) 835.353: 20.5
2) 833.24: 19.78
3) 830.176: 20.45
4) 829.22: 20.53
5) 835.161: 19.16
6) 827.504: 22.71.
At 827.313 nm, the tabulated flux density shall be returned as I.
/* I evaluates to 16.74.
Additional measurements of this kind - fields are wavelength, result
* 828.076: 20.84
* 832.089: 21.01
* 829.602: 20.79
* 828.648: 19.36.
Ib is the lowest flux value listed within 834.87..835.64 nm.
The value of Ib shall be 15.3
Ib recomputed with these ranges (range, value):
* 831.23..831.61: 19.18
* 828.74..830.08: 14.67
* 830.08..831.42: 12.93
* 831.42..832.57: 16.92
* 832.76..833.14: 20.49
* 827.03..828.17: 16.74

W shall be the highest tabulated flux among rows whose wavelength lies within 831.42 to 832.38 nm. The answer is 21.01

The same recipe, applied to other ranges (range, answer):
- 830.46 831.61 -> 19.76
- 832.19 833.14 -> 22.69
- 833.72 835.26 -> 20.51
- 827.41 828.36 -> 22.71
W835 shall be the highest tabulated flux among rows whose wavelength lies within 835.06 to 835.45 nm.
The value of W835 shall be 20.5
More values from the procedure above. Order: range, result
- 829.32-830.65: 20.79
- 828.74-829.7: 24.08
